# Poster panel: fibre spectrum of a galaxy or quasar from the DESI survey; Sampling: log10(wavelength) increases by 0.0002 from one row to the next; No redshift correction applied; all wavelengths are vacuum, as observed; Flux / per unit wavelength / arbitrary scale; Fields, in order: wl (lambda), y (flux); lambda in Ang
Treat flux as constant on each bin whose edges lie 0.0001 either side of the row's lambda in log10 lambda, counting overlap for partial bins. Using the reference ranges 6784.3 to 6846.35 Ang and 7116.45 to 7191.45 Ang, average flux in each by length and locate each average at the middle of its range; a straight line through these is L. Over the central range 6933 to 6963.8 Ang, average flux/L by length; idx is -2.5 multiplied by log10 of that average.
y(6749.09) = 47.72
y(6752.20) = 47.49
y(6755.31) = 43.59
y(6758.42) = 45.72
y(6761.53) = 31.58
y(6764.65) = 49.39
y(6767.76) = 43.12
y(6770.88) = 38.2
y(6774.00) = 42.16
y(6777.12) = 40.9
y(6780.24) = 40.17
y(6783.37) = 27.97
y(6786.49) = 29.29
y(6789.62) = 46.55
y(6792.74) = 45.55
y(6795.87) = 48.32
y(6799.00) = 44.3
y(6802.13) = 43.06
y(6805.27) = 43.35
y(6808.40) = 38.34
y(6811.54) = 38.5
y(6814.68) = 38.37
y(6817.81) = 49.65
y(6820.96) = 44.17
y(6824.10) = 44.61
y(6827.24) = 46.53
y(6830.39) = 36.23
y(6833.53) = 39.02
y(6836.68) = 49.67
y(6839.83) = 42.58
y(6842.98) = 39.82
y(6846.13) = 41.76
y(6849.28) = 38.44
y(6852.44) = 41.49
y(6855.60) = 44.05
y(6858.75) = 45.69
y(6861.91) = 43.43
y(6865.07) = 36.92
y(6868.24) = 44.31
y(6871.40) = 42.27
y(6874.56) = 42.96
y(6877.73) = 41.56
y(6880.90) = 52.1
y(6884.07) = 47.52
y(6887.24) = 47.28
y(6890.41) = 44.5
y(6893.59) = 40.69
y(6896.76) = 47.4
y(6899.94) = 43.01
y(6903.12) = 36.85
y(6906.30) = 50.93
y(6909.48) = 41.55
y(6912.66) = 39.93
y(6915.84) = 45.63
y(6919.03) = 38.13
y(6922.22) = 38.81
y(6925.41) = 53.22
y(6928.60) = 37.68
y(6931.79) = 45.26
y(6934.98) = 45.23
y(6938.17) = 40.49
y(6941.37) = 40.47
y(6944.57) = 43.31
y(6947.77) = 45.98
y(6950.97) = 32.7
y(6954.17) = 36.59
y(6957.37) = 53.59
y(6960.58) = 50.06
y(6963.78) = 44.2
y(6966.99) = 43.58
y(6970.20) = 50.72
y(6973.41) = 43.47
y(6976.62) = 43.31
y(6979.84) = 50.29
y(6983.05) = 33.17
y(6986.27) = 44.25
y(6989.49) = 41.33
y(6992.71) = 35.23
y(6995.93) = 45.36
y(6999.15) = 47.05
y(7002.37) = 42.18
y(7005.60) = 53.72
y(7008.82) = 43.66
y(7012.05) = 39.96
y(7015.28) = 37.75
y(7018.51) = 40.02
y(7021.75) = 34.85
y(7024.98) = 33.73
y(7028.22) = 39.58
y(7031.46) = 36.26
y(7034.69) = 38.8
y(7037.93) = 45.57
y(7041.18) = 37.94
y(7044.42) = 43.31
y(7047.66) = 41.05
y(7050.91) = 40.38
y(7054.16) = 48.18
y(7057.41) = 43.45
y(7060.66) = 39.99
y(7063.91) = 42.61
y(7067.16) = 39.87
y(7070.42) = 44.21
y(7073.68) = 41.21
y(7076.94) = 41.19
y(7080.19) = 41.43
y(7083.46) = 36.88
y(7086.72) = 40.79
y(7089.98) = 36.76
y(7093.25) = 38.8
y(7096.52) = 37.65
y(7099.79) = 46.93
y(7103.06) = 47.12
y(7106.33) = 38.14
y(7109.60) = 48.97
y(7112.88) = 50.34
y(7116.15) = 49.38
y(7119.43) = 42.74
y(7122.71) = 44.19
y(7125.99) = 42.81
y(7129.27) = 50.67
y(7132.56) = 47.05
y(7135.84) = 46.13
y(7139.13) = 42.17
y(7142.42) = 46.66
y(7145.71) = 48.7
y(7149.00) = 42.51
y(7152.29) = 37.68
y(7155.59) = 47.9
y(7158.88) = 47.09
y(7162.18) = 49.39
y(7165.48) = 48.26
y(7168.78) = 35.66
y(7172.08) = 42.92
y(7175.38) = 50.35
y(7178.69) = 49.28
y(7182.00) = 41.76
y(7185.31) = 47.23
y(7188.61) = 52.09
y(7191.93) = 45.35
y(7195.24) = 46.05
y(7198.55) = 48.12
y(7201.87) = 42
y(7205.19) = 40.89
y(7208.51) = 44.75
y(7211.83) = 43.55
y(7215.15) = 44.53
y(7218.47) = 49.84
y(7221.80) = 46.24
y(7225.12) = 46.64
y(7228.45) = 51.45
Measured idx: 0.01 mag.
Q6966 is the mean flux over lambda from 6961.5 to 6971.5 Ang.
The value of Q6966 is 46.3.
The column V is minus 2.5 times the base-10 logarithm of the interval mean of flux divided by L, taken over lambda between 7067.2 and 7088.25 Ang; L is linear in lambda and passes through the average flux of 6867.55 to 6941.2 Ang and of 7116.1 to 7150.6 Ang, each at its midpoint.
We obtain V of 0.11 mag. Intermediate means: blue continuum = 43.7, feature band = 40.9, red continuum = 45.6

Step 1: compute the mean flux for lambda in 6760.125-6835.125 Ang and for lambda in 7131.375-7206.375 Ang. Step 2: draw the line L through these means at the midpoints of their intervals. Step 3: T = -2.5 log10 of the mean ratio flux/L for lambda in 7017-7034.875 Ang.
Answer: 0.18 mag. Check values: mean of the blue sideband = 41.2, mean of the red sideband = 45.5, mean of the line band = 37.1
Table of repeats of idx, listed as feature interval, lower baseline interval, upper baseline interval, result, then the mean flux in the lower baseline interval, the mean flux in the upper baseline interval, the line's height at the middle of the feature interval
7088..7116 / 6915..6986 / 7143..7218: 0.03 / 43.4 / 45.4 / 44.7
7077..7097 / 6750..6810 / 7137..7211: 0.14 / 41.6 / 45.3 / 44.5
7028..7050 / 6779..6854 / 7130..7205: 0.10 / 41.6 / 45.6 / 44.1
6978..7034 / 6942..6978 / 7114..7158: 0.09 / 44.2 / 45.4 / 44.5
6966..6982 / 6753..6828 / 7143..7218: -0.06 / 41.8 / 45.4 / 43.5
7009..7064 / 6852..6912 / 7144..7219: 0.11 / 43.9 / 45.4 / 44.7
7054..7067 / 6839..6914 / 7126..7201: 0.06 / 43.2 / 45.9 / 45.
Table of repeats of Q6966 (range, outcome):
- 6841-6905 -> 43.1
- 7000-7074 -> 41.3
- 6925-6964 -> 43.5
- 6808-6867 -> 42.1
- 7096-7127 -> 45.1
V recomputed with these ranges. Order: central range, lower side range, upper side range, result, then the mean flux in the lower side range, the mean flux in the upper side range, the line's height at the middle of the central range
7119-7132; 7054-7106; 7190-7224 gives -0.07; 41.4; 45.2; 42.8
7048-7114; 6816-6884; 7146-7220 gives 0.06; 43.3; 45.4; 44.7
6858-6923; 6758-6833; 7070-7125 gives -0.04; 41.4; 42.7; 41.8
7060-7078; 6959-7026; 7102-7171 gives 0.07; 42.8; 45.4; 44.2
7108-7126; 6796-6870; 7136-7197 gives -0.04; 42.5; 45.6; 45.2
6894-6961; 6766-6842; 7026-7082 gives -0.04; 41.7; 41.4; 41.5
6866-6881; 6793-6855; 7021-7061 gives -0.04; 42.6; 40.4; 42.1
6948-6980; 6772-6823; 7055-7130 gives -0.06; 41.3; 42.8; 42.2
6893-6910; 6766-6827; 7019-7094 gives -0.07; 41.5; 40.3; 41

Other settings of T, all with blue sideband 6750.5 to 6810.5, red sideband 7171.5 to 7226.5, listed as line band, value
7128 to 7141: -0.02 mag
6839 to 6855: 0.03 mag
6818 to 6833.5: -0.03 mag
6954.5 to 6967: -0.09 mag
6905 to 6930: 0.00 mag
